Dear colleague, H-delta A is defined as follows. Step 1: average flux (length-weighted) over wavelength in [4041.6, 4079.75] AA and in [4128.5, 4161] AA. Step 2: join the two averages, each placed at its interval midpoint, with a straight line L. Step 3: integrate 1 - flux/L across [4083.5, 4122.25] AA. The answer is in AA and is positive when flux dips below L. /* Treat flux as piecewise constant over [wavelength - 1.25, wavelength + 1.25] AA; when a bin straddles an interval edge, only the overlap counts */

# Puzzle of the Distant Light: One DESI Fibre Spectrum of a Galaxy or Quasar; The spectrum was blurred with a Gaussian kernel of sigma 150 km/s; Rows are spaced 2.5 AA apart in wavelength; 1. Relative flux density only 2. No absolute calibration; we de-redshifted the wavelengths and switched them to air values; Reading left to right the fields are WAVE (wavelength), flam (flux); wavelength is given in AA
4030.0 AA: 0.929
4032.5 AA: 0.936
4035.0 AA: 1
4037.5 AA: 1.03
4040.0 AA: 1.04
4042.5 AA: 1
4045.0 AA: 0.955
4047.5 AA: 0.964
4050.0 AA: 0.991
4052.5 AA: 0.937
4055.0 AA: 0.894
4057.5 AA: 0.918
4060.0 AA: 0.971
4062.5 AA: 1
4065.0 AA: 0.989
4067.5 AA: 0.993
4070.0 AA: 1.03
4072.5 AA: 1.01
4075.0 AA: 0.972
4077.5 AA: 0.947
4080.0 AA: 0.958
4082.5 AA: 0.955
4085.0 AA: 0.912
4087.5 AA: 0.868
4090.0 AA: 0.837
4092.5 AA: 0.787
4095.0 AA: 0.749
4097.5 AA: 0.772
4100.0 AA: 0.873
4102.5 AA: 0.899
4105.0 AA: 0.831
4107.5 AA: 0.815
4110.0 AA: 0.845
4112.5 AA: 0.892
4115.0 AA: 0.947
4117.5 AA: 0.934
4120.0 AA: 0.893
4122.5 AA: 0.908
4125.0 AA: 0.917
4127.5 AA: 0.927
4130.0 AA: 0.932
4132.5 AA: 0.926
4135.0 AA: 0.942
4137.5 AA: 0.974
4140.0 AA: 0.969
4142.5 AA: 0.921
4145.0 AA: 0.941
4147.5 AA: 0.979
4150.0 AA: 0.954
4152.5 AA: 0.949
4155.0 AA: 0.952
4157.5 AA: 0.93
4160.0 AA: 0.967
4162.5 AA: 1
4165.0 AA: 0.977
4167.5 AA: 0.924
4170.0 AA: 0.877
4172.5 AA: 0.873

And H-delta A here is 4.07 AA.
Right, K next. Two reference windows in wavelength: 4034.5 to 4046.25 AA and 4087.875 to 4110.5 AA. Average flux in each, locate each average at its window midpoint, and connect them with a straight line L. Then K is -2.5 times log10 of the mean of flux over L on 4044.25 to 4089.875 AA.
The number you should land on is -0.04 mag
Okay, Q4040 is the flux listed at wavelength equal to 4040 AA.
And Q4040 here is 1.04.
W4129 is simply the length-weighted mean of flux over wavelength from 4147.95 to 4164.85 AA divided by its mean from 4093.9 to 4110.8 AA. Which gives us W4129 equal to 1.16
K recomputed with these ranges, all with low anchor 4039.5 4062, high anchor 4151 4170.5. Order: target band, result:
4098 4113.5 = 0.12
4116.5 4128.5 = 0.05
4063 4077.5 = -0.04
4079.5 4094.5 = 0.10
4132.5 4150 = 0.00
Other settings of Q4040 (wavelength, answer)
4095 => 0.749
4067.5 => 0.993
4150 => 0.954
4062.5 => 1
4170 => 0.877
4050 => 0.991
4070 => 1.03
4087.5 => 0.868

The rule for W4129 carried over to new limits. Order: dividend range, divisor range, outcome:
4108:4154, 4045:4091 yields 0.97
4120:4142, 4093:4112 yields 1.13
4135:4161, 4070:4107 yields 1.07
